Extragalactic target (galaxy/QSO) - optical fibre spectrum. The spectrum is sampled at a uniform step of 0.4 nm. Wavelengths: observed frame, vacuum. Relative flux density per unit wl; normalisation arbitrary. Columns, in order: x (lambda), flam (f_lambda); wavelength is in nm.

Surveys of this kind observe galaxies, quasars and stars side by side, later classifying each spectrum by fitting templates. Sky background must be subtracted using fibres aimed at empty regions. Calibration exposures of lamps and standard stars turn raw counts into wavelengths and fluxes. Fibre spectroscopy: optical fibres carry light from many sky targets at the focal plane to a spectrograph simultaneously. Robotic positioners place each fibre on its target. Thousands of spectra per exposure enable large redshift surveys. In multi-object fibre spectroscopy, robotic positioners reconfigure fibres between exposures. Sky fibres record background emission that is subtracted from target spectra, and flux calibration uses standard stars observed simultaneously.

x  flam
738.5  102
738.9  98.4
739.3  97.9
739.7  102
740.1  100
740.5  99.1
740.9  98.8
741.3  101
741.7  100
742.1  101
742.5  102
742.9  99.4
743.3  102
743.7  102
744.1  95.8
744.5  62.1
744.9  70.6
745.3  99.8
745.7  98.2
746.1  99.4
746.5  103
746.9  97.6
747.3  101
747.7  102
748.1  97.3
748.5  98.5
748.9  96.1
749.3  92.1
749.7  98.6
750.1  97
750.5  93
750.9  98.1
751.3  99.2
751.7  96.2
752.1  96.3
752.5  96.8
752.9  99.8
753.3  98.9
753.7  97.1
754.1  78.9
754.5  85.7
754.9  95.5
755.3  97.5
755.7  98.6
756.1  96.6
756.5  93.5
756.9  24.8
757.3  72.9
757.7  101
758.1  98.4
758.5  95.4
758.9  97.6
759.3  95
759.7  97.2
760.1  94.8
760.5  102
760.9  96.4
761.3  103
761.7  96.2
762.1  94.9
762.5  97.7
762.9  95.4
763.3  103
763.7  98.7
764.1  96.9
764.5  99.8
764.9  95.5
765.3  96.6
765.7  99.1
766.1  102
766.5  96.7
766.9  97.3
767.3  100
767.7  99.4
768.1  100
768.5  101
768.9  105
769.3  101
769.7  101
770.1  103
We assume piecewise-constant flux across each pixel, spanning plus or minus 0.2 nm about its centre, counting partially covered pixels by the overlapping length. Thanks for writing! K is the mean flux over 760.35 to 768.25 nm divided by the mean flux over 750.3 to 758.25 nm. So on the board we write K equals 1.08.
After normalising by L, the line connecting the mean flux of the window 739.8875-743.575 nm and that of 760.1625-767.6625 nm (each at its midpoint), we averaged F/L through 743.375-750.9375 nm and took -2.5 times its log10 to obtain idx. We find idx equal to 0.056 mag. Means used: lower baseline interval 100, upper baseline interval 98.4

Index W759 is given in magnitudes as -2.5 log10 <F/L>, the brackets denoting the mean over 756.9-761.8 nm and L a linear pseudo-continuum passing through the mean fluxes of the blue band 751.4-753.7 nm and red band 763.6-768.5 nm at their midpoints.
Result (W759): 0.06 mag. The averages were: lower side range 97.6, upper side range 98.6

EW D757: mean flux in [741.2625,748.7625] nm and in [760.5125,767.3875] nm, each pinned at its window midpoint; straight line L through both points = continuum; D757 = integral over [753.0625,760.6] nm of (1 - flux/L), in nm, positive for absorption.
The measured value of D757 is 0.55 nm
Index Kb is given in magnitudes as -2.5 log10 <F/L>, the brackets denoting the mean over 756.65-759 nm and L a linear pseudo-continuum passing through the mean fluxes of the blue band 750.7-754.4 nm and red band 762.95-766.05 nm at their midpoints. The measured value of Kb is 0.19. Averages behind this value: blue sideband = 95.4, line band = 81.3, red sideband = 98.5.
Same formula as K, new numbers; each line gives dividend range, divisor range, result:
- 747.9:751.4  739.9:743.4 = 0.96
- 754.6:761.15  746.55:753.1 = 0.93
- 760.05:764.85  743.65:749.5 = 1.04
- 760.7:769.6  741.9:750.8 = 1.03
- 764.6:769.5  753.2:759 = 1.12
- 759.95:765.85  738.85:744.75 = 1.01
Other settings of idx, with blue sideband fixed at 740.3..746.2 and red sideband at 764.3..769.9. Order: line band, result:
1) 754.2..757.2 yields 0.16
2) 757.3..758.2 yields 0.05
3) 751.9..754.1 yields 0.01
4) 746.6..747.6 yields -0.04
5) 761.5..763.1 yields 0.03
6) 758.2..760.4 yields 0.02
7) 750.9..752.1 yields -0.01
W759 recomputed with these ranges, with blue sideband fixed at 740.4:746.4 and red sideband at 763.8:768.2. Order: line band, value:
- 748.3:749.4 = 0.00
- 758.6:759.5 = 0.01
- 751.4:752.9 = 0.00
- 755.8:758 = 0.22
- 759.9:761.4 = -0.01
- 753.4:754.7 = 0.10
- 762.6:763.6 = -0.01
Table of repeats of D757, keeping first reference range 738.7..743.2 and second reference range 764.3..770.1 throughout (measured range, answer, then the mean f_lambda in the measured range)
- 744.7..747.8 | 0.114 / 96.3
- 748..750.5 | 0.091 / 96.3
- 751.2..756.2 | 0.241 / 95.1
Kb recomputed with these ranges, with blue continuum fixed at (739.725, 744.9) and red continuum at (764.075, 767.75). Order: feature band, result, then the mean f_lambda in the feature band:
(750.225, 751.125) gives 0.01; 95.8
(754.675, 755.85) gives 0.00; 96.9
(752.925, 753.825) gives -0.01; 98.4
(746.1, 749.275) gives -0.03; 99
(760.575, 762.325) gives 0.00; 97.9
